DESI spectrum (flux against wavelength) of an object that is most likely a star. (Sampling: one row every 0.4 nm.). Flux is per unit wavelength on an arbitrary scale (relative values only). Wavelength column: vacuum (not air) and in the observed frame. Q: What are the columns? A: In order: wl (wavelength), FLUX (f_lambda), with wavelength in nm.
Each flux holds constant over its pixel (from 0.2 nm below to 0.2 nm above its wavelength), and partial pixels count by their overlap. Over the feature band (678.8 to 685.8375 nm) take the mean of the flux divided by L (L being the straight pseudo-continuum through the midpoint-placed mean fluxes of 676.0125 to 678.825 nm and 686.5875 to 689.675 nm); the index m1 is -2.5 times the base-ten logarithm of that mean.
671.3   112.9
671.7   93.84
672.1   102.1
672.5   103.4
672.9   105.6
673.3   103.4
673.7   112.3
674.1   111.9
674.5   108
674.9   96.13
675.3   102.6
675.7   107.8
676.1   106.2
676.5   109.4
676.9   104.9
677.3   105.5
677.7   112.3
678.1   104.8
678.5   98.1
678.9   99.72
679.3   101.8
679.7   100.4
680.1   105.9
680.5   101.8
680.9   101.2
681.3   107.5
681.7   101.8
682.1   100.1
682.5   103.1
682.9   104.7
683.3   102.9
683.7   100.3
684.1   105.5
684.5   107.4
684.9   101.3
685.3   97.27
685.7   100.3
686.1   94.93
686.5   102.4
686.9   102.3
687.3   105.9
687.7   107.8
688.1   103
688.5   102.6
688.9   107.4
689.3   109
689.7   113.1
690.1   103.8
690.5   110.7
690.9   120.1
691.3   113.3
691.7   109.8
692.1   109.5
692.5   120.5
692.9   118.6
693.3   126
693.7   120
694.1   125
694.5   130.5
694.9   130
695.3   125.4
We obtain 0.03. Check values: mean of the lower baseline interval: 106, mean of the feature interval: 102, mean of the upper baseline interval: 106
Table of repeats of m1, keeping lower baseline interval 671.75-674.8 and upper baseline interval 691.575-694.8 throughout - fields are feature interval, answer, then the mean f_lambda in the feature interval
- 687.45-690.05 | 0.100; 107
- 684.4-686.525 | 0.148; 100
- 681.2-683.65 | 0.096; 103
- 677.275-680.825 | 0.069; 103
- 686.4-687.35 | 0.125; 103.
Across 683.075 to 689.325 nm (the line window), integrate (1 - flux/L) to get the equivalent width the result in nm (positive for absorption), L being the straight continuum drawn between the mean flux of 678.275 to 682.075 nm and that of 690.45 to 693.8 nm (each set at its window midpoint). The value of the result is 0.36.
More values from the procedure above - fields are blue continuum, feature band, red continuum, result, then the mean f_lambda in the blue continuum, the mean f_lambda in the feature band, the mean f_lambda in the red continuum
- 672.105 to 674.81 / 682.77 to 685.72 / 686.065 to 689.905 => 0.09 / 107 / 103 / 105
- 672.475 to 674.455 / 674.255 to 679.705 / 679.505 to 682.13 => 0.06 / 108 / 104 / 103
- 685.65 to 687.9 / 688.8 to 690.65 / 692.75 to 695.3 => 0.05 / 102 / 109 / 125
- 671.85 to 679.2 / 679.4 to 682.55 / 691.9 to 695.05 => 0.22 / 105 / 103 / 122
